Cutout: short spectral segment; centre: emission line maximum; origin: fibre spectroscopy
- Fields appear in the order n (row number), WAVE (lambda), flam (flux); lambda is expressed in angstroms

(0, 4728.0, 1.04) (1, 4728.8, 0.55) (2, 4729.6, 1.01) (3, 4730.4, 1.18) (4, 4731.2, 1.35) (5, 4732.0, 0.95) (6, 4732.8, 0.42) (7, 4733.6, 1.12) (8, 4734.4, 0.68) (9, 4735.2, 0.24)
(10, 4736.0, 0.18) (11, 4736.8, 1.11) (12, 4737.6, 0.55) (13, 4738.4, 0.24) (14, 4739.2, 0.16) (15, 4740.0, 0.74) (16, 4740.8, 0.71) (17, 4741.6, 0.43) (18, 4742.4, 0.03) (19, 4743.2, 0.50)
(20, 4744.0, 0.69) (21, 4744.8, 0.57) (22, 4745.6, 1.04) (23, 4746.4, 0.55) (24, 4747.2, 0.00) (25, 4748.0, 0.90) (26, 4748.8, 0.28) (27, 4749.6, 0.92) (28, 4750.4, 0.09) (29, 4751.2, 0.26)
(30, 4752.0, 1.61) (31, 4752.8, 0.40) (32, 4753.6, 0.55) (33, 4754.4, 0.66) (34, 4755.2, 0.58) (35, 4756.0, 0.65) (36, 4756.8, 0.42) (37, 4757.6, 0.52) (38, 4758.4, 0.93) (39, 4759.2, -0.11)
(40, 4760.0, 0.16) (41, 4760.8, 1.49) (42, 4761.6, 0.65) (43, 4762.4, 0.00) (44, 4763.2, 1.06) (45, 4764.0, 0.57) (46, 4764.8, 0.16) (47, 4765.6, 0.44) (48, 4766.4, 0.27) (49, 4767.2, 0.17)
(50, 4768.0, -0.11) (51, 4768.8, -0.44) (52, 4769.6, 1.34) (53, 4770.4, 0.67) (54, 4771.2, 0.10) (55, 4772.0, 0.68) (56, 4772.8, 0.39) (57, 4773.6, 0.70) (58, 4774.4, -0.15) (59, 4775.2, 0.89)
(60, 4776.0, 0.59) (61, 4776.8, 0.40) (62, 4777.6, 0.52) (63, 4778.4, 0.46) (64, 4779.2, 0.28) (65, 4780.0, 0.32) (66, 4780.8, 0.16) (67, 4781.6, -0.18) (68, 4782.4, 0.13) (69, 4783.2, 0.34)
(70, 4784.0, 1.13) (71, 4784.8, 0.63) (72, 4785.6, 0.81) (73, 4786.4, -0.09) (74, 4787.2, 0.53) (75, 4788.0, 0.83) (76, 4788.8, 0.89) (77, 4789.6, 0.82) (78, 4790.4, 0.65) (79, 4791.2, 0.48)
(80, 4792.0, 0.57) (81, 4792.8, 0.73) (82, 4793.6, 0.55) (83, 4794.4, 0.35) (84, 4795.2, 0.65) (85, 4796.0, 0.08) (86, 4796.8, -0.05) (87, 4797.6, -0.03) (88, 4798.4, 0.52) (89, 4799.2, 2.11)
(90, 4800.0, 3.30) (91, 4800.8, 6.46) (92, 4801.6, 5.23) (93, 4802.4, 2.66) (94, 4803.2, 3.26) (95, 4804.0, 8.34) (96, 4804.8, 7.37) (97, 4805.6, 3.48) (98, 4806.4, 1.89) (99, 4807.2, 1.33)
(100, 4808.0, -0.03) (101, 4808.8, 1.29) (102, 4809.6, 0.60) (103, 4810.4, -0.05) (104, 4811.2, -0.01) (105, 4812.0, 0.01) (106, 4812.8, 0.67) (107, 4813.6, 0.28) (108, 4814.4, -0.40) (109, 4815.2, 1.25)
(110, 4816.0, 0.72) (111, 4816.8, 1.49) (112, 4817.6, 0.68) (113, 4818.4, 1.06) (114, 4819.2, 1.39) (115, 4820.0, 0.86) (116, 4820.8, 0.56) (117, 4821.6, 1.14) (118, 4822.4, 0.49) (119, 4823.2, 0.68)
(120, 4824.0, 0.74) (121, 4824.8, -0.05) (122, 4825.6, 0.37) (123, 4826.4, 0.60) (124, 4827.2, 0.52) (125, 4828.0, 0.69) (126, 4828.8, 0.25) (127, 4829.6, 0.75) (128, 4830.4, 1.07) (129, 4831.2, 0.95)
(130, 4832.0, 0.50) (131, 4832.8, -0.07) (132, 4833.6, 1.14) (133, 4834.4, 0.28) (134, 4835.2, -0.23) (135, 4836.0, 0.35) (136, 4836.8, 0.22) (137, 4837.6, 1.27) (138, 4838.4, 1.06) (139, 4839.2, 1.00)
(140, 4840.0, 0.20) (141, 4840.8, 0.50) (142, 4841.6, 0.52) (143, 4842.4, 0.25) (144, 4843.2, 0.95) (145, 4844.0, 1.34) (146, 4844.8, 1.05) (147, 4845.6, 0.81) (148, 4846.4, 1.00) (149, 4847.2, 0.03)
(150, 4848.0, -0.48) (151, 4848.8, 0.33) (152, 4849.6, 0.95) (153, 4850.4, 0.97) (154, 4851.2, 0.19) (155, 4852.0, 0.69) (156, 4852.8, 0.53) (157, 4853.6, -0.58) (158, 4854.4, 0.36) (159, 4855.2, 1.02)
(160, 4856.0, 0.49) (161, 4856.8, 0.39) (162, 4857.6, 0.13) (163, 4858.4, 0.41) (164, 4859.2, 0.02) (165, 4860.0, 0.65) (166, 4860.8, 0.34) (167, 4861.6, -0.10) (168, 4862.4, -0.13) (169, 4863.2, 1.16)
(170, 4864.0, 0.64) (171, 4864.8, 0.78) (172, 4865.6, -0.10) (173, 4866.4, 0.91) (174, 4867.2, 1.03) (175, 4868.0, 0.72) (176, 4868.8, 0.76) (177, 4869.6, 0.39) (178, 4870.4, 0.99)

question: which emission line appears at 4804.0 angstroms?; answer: [O II]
